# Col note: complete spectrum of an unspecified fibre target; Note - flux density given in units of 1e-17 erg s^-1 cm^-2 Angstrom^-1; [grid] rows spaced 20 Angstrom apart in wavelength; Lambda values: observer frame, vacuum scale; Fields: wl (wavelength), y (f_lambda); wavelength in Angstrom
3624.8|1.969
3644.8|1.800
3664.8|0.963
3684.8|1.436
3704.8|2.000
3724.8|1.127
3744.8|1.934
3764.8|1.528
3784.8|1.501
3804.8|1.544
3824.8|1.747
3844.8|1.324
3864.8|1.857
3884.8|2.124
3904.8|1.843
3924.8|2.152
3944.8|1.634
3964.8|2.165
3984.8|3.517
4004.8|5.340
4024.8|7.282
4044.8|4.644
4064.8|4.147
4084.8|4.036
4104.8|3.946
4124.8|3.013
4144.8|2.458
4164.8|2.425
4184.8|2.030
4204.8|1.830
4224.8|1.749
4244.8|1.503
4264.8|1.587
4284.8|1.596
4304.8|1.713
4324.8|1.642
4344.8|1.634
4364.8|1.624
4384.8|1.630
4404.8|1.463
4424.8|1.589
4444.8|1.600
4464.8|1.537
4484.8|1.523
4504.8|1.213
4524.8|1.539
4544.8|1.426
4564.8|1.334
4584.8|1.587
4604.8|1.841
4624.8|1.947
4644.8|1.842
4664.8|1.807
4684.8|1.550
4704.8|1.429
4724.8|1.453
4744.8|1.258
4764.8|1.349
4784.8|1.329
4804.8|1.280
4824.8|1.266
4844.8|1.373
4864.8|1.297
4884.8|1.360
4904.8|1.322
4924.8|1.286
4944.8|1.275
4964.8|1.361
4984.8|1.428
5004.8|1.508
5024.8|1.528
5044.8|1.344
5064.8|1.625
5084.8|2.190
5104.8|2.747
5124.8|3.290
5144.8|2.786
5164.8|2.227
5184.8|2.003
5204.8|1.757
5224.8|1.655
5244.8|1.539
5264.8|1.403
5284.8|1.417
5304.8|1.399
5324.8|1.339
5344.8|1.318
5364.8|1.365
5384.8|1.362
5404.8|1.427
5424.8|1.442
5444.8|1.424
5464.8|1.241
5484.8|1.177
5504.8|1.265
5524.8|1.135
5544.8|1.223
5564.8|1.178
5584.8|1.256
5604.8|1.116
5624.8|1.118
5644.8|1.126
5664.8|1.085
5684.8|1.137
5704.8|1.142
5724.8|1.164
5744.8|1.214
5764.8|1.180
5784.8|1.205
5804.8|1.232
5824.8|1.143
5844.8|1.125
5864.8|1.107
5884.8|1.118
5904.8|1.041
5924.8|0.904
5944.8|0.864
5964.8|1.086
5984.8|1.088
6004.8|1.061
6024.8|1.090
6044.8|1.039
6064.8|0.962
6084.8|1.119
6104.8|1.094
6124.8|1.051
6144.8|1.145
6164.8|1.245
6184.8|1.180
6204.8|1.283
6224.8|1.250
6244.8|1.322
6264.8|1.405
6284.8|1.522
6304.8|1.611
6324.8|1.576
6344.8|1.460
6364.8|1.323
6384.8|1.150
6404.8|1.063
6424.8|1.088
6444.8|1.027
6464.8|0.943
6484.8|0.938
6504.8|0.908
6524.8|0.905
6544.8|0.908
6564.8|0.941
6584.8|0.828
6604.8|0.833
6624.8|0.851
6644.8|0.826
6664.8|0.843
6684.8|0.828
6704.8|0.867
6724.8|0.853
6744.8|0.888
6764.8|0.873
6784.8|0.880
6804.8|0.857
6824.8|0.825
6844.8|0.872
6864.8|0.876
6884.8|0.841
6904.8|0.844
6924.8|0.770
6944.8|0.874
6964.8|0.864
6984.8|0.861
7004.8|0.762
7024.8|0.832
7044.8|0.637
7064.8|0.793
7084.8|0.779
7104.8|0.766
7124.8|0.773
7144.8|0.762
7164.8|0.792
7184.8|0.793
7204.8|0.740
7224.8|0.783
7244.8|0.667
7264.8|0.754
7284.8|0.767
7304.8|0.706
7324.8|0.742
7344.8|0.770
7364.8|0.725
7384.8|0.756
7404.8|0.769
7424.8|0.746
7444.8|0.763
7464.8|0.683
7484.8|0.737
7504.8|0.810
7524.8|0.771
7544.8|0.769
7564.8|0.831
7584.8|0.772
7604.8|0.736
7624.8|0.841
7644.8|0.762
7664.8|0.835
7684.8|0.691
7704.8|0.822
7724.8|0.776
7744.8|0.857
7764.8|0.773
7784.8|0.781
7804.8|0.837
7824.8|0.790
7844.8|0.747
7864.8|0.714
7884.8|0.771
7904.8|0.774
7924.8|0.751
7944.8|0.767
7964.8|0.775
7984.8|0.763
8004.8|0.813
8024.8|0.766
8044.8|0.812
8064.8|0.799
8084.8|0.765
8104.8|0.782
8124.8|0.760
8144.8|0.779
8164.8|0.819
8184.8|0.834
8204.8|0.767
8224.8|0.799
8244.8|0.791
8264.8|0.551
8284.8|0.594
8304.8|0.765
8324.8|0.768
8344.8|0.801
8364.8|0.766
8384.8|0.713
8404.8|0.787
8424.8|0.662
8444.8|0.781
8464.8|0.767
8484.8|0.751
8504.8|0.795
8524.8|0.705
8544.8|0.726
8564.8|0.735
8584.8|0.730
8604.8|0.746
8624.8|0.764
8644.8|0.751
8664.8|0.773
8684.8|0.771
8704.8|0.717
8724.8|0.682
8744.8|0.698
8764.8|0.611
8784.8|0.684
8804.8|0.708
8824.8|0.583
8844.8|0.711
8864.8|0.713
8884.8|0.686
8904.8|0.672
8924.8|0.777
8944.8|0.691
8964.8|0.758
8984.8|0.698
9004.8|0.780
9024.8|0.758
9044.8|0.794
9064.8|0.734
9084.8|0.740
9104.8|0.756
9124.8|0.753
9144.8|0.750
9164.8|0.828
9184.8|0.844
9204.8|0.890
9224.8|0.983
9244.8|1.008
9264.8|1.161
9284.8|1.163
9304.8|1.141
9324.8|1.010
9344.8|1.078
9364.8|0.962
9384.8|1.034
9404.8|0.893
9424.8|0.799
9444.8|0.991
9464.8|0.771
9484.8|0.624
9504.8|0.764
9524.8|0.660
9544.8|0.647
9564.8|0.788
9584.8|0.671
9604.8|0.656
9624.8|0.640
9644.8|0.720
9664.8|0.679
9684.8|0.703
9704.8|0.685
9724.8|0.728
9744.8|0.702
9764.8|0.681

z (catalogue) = 2.309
